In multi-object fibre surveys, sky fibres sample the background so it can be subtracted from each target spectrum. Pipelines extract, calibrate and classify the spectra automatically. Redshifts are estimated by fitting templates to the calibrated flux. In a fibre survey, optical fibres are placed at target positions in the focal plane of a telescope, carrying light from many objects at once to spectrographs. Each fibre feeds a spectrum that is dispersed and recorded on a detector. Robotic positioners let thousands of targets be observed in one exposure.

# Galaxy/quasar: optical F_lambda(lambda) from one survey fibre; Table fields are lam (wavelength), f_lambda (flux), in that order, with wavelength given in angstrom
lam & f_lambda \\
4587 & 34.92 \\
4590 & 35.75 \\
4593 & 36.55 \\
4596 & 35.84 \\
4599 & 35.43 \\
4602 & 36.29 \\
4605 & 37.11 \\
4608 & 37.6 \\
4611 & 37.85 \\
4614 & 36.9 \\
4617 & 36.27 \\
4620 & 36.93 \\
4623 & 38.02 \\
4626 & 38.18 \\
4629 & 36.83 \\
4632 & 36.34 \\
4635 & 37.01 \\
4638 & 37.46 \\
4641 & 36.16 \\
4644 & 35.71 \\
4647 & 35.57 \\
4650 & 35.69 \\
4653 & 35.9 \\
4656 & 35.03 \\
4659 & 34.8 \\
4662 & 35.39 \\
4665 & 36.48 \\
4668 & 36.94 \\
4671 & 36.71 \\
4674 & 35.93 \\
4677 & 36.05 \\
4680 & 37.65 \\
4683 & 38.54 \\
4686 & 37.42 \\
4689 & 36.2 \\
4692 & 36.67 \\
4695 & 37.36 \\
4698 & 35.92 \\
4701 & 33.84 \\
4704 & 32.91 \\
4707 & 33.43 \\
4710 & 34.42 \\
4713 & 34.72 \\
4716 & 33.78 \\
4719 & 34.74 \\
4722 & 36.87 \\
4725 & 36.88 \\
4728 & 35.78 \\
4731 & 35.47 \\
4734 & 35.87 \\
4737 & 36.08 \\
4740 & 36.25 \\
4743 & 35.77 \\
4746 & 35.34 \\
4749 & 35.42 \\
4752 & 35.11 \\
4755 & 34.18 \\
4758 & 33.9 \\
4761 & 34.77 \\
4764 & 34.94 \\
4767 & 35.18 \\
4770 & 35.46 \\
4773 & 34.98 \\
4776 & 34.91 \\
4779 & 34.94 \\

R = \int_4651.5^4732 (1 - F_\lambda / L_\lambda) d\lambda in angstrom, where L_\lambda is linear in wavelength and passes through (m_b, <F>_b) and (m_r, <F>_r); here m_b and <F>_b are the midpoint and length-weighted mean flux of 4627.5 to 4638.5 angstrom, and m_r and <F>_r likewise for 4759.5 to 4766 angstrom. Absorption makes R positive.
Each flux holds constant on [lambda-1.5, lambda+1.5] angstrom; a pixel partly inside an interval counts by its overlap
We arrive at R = 0.4 angstrom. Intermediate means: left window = 36.9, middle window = 35.8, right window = 34.9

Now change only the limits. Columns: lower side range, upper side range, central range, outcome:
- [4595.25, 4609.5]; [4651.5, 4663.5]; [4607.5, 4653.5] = -1.2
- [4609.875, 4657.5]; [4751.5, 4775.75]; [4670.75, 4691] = -0.6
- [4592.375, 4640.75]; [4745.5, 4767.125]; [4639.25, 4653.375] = 0.2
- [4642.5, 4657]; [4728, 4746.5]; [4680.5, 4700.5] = -0.7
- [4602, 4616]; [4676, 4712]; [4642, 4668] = 0.6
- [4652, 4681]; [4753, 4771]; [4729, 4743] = -0.3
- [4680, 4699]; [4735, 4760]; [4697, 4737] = 1.3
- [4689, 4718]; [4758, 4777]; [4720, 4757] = -0.9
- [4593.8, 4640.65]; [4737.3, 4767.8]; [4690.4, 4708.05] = 0.4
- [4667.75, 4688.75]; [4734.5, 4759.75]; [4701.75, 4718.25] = 1.1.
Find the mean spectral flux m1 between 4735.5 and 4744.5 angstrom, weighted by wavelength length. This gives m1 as 36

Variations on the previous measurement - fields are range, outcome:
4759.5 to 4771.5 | 35.1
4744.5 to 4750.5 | 35.4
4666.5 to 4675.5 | 36.5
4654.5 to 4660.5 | 34.9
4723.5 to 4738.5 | 36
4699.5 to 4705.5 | 33.4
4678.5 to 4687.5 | 37.9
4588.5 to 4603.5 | 36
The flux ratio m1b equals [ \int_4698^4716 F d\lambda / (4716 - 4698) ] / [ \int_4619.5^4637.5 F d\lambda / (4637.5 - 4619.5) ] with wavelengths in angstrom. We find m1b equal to 0.9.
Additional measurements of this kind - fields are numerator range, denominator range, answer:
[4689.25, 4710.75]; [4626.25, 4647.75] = 0.96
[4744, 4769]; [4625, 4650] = 0.95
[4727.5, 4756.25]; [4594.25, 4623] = 0.97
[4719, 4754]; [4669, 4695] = 0.97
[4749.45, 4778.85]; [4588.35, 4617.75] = 0.95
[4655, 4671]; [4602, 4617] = 0.96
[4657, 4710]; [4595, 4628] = 0.97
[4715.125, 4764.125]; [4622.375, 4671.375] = 0.97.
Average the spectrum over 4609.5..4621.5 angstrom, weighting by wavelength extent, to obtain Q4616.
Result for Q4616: 37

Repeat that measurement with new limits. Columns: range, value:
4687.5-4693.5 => 36.4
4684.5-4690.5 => 36.8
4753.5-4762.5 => 34.3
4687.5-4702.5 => 36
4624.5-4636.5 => 37.1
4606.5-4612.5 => 37.7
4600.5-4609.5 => 37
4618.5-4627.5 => 37.7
